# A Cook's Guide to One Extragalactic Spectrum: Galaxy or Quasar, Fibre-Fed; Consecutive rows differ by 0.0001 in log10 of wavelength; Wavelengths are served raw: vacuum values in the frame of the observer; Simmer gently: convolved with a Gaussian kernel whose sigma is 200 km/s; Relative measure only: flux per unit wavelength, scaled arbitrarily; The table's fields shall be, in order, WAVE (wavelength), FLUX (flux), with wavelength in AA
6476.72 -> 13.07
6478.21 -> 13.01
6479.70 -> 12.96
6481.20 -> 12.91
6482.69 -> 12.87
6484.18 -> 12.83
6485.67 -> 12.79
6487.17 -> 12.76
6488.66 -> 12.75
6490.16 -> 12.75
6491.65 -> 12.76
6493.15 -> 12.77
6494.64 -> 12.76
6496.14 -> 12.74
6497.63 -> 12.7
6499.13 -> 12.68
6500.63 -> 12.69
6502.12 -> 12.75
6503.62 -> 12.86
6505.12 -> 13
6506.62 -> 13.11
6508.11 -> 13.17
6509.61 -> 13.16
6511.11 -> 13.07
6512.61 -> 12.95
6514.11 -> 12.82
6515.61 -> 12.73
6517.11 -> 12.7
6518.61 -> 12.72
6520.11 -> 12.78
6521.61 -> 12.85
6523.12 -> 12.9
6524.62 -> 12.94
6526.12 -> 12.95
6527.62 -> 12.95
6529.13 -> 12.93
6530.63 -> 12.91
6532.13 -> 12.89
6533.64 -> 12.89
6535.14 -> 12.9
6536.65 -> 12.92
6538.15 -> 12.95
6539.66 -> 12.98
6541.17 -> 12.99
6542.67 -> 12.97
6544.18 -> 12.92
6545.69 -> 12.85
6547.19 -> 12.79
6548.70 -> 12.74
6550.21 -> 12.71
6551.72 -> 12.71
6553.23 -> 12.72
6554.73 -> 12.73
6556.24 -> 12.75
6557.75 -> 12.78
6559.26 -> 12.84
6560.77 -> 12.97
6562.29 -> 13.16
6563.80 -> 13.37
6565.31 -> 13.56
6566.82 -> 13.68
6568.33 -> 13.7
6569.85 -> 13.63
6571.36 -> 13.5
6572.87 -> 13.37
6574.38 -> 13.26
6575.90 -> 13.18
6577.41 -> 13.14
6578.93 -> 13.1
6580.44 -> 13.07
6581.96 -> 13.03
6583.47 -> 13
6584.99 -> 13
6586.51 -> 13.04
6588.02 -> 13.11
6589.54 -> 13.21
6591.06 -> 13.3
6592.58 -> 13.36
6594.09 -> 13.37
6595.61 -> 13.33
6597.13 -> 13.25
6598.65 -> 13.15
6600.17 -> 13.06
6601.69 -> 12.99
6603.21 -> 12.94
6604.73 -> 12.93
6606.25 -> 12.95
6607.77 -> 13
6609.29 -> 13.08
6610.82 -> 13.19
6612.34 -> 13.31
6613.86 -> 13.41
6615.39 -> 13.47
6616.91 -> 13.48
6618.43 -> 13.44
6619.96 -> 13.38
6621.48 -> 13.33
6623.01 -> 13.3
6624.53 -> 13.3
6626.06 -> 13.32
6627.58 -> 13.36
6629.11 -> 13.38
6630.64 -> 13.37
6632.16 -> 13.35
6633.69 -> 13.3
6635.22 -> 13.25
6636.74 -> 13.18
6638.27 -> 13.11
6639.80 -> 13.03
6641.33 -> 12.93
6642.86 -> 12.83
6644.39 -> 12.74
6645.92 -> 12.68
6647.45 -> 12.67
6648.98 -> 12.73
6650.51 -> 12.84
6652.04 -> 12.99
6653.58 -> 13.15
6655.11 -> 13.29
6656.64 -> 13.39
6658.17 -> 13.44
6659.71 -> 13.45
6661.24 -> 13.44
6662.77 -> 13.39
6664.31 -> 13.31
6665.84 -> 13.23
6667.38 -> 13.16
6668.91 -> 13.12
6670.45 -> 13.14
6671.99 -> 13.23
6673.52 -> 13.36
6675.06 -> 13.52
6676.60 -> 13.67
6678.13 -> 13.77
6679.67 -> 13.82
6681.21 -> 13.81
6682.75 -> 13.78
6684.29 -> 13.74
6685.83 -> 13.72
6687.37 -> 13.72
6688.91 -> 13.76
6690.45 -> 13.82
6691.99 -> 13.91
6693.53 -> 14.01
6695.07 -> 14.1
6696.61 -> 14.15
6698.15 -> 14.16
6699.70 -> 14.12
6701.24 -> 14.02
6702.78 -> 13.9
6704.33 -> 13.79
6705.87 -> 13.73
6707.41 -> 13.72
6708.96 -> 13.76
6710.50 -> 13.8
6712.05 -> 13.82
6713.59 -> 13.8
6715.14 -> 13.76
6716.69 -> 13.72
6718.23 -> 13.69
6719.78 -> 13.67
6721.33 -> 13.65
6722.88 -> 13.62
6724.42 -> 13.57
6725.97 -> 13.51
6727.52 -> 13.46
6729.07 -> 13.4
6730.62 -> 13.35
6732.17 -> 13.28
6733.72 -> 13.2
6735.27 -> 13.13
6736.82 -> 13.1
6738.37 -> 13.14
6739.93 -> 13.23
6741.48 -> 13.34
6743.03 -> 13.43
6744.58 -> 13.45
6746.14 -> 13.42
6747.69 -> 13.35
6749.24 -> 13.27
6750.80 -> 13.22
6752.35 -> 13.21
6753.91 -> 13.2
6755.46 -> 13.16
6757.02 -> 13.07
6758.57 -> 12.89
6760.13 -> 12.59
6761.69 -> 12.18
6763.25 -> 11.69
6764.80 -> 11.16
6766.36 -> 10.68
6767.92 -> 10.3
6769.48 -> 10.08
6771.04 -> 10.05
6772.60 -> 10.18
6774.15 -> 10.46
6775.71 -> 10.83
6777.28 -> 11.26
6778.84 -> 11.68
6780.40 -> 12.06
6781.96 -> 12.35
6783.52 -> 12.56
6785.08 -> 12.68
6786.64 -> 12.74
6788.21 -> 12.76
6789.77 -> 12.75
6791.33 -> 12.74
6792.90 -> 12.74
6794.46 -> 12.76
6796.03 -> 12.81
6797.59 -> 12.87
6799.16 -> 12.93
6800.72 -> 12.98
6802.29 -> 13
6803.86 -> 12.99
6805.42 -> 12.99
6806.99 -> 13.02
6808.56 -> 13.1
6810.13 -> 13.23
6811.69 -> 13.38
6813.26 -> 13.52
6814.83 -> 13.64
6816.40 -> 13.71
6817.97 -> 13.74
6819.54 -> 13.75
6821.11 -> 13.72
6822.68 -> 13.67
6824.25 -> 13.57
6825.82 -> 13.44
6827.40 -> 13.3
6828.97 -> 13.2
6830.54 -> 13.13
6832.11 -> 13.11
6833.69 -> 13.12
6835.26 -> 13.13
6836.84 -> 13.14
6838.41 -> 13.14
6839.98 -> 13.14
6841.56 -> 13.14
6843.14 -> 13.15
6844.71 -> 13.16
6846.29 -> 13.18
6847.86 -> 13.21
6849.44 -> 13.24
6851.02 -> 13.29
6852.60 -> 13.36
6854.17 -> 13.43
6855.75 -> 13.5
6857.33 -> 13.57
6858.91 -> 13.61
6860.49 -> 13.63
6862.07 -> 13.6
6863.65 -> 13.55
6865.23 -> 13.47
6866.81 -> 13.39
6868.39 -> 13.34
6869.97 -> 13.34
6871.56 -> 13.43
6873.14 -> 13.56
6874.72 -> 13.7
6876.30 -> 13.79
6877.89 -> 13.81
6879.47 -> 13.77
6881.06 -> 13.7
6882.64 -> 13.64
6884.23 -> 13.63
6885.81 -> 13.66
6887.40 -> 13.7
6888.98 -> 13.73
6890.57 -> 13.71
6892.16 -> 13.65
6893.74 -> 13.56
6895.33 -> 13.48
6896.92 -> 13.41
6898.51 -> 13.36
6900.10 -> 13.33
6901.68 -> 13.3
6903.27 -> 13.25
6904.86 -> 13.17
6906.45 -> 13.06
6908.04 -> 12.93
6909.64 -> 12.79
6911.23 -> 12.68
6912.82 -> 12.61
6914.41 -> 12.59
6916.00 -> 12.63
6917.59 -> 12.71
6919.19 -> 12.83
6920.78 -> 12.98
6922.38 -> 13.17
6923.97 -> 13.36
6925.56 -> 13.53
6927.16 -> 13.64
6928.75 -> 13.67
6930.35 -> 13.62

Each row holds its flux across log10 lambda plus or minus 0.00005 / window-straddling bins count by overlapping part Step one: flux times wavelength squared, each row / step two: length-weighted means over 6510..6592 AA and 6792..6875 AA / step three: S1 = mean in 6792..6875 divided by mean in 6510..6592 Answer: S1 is 1.11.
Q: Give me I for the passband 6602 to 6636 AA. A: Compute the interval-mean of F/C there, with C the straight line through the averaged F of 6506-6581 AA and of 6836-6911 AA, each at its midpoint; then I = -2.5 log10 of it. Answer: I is -0.01 mag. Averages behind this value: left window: 13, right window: 13.4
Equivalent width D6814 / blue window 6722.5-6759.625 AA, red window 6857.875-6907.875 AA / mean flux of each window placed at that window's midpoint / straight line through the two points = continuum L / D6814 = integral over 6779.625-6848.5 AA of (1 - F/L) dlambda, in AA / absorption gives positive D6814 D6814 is 1.6 AA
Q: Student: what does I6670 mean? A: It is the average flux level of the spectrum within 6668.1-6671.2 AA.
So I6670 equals 13.1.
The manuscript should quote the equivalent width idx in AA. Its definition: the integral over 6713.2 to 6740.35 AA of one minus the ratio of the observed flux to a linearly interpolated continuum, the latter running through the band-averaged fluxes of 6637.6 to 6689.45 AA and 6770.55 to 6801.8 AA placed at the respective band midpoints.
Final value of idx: -1.6 AA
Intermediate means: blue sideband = 13.3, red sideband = 12.1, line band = 13.5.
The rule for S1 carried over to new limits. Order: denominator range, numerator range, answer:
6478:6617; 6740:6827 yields 1.04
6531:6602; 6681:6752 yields 1.09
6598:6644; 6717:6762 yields 1.04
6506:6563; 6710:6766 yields 1.09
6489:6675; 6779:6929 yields 1.10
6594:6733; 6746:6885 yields 1.01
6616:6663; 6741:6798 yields 0.97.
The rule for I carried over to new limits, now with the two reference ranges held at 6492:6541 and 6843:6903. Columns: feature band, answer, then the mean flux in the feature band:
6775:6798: 0.08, 12.4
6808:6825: -0.01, 13.6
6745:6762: 0.02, 13.1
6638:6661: 0.01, 13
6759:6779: 0.21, 11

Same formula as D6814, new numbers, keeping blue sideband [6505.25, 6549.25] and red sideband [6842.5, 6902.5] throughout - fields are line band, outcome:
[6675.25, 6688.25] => -0.56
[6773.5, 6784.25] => 1.40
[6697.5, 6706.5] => -0.51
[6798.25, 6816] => 0.29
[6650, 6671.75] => -0.17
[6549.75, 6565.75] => 0.05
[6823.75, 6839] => 0.24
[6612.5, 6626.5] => -0.33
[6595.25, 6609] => -0.02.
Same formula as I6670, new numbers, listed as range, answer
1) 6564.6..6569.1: 13.6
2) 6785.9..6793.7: 12.7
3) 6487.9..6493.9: 12.8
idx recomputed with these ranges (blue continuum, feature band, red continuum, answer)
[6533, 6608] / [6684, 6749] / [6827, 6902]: -1.89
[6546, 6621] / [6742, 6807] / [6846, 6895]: 5.19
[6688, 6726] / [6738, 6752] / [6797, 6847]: 0.33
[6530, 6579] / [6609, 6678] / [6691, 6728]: 1.32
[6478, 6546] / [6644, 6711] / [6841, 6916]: -2.18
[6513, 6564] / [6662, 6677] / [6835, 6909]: -0.25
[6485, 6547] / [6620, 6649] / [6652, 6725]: 0.59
